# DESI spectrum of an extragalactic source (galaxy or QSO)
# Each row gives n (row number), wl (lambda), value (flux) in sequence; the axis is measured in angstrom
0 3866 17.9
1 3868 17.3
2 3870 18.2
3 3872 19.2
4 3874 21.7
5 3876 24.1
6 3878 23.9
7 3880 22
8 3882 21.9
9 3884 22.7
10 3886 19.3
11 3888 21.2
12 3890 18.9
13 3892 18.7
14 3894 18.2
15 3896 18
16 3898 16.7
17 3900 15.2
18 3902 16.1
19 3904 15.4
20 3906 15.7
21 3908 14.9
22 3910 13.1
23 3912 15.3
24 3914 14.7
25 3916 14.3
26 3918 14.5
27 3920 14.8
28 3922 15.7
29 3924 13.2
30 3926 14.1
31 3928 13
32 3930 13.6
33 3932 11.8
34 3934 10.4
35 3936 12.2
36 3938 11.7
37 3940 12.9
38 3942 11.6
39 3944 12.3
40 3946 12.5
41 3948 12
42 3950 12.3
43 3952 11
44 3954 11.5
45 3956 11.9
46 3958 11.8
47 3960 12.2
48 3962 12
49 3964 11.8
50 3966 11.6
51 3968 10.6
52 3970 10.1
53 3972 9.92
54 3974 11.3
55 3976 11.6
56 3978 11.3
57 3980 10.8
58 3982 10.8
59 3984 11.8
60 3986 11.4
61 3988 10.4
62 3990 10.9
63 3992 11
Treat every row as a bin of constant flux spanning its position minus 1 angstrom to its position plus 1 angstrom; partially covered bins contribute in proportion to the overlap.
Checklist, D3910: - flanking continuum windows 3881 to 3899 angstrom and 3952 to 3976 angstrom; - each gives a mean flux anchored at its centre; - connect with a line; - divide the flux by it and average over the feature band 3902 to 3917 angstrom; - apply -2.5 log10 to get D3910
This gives 0.17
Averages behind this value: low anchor 19.5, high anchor 11.3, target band 14.9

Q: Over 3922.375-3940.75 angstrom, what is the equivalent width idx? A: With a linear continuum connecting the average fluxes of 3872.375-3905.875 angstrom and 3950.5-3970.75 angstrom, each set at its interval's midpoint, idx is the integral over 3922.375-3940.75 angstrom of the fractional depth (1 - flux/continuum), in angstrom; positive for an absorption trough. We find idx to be 2.6 angstrom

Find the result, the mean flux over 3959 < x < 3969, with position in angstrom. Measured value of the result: 11.6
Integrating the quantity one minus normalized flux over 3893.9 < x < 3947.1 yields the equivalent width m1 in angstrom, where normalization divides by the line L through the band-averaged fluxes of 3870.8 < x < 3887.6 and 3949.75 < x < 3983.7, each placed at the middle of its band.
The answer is 8.8 angstrom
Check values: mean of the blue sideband 21.8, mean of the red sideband 11.3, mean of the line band 14.1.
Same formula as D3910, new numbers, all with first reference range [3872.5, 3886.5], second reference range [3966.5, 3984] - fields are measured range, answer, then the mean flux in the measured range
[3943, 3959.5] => 0.15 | 11.9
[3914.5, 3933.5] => 0.22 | 13.8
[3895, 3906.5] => 0.21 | 16.2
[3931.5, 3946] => 0.26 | 11.9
